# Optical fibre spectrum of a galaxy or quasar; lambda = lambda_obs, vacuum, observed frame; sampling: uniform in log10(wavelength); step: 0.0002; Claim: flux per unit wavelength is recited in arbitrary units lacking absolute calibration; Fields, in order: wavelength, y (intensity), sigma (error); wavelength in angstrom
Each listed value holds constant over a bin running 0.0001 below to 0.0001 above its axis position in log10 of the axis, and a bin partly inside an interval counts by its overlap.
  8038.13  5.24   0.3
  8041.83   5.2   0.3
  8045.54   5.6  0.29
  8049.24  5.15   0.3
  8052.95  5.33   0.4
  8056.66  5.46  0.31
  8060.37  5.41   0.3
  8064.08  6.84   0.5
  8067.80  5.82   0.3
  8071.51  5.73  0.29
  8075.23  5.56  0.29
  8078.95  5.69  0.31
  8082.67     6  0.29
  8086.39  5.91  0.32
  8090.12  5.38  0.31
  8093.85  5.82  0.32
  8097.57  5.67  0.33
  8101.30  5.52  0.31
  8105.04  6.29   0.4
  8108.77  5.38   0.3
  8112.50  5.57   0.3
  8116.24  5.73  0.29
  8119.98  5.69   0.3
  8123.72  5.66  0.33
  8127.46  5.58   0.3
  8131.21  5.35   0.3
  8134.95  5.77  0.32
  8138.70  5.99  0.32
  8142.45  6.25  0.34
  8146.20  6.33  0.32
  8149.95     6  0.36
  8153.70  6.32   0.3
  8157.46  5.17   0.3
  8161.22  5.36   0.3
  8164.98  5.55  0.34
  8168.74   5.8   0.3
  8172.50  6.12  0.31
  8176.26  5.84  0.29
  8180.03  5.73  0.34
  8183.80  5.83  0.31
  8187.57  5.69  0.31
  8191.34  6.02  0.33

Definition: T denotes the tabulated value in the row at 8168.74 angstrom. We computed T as 5.8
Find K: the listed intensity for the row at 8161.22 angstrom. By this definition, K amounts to 5.36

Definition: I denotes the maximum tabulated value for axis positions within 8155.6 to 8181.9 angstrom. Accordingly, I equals 6.12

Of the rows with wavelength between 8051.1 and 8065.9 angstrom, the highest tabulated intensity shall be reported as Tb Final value 6.84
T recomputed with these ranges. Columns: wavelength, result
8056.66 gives 5.46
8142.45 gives 6.25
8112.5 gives 5.57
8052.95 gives 5.33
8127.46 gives 5.58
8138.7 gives 5.99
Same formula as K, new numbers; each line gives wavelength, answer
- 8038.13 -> 5.24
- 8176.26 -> 5.84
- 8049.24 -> 5.15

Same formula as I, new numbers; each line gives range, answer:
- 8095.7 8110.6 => 6.29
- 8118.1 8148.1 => 6.33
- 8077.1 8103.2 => 6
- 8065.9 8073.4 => 5.82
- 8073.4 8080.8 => 5.69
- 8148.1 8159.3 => 6.32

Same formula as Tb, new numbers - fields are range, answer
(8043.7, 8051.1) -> 5.6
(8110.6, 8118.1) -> 5.73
